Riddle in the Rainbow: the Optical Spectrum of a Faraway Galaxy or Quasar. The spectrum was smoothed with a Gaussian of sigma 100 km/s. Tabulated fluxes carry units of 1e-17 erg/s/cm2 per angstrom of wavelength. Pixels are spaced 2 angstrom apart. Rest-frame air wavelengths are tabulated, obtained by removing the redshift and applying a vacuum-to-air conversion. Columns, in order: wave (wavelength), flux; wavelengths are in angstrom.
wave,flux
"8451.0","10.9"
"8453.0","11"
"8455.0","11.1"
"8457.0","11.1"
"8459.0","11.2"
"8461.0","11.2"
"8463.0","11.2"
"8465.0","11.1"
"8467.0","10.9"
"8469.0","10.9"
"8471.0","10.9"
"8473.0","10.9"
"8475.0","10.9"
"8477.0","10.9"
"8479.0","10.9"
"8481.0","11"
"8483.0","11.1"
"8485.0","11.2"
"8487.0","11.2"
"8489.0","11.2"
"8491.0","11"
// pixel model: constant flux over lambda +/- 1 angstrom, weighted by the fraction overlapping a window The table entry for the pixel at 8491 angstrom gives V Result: 11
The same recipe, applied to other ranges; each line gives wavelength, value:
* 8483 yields 11.1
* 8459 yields 11.2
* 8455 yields 11.1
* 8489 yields 11.2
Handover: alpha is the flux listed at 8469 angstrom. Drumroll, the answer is 10.9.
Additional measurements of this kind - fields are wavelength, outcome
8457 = 11.1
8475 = 10.9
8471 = 10.9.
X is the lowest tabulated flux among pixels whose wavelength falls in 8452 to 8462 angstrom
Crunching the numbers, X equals 11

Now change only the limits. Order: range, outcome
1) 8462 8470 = 10.9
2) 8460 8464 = 11.2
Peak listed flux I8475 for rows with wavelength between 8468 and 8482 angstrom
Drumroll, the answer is 11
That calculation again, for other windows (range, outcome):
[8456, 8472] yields 11.2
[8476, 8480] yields 10.9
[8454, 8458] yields 11.1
